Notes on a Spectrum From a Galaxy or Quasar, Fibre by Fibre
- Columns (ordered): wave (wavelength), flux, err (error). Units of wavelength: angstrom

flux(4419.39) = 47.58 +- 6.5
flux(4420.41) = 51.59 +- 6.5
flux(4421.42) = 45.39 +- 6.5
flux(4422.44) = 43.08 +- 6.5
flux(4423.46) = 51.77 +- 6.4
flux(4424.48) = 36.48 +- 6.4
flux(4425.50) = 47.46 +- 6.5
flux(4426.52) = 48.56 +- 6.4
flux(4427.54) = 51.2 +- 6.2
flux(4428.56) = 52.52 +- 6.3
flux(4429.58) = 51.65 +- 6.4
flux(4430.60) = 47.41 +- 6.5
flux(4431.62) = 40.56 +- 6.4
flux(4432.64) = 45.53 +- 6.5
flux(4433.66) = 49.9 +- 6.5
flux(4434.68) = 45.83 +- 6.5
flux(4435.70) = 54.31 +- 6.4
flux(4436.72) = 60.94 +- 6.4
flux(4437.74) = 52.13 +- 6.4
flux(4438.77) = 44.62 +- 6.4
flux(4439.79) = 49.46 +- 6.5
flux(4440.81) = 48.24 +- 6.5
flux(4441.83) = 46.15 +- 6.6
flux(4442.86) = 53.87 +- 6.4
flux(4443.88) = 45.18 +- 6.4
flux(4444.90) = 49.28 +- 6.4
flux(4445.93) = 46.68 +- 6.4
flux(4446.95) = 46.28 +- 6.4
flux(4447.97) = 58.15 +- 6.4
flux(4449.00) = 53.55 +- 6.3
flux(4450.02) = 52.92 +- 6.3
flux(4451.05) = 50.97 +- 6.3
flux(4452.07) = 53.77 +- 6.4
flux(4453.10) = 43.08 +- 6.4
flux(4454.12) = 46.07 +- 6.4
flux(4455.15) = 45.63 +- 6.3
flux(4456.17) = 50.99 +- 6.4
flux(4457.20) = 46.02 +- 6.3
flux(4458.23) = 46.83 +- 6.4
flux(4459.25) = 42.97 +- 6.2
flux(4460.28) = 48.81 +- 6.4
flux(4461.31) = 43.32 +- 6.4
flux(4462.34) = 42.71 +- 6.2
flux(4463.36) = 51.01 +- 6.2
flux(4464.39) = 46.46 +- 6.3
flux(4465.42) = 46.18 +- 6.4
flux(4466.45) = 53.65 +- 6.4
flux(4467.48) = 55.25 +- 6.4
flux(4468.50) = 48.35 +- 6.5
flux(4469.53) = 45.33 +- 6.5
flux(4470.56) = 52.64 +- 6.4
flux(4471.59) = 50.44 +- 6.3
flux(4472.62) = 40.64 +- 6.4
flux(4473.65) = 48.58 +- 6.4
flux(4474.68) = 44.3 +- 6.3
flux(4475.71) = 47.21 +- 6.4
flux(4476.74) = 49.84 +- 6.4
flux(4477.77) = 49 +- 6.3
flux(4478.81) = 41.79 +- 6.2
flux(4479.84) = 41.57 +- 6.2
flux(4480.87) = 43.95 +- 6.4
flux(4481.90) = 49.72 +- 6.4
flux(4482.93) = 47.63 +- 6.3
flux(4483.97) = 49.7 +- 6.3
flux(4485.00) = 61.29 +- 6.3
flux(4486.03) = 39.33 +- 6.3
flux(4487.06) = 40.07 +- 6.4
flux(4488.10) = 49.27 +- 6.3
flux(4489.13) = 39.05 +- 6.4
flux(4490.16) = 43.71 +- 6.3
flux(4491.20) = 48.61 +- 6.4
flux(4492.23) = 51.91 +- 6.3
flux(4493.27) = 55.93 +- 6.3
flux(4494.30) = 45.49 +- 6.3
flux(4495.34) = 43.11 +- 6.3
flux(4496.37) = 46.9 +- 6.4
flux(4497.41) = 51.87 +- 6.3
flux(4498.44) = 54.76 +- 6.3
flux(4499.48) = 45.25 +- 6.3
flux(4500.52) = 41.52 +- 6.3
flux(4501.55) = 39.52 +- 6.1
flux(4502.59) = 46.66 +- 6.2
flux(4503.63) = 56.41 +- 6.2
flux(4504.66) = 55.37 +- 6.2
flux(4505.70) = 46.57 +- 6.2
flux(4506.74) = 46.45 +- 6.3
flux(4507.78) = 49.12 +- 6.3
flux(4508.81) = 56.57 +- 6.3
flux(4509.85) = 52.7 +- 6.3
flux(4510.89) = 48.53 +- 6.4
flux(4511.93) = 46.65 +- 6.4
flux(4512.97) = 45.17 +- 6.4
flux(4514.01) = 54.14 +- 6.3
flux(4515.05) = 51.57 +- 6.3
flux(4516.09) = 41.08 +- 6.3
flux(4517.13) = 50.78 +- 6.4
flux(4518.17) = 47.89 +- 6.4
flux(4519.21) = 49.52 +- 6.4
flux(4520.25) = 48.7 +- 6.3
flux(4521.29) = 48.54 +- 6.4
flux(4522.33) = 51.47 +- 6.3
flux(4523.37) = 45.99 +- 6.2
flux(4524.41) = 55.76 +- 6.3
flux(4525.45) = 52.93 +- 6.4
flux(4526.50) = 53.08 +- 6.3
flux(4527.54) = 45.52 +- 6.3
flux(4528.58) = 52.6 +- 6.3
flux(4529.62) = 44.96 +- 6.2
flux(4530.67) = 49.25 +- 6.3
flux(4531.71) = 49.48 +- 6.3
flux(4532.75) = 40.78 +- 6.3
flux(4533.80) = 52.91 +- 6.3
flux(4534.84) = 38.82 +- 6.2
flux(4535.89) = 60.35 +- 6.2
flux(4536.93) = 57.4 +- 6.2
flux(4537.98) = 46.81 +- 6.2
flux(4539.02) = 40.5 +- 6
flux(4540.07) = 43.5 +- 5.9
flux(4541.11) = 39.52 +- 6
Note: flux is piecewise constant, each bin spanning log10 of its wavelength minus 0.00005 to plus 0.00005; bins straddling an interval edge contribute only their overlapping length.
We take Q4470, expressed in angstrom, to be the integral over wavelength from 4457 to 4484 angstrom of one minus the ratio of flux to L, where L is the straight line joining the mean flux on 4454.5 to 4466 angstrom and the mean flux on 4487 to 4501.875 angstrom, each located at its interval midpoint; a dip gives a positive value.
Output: -0.4 angstrom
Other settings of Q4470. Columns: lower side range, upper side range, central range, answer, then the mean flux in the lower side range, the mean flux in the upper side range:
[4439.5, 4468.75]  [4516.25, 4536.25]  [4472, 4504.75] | 1.23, 48.7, 49.2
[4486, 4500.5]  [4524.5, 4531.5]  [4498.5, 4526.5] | -0.32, 46.9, 50.1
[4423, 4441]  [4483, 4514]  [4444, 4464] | 0.14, 48.8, 48.3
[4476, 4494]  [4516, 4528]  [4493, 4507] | 0.00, 47.2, 49.6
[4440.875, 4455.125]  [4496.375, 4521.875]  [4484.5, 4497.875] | 0.46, 49.5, 48.9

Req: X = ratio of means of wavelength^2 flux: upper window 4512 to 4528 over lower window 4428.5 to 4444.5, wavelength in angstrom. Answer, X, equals 1.04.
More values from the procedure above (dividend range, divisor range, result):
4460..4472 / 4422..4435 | 1.05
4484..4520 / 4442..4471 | 1.01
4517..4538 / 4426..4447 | 1.05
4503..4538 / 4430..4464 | 1.06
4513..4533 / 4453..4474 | 1.06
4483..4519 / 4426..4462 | 1.01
